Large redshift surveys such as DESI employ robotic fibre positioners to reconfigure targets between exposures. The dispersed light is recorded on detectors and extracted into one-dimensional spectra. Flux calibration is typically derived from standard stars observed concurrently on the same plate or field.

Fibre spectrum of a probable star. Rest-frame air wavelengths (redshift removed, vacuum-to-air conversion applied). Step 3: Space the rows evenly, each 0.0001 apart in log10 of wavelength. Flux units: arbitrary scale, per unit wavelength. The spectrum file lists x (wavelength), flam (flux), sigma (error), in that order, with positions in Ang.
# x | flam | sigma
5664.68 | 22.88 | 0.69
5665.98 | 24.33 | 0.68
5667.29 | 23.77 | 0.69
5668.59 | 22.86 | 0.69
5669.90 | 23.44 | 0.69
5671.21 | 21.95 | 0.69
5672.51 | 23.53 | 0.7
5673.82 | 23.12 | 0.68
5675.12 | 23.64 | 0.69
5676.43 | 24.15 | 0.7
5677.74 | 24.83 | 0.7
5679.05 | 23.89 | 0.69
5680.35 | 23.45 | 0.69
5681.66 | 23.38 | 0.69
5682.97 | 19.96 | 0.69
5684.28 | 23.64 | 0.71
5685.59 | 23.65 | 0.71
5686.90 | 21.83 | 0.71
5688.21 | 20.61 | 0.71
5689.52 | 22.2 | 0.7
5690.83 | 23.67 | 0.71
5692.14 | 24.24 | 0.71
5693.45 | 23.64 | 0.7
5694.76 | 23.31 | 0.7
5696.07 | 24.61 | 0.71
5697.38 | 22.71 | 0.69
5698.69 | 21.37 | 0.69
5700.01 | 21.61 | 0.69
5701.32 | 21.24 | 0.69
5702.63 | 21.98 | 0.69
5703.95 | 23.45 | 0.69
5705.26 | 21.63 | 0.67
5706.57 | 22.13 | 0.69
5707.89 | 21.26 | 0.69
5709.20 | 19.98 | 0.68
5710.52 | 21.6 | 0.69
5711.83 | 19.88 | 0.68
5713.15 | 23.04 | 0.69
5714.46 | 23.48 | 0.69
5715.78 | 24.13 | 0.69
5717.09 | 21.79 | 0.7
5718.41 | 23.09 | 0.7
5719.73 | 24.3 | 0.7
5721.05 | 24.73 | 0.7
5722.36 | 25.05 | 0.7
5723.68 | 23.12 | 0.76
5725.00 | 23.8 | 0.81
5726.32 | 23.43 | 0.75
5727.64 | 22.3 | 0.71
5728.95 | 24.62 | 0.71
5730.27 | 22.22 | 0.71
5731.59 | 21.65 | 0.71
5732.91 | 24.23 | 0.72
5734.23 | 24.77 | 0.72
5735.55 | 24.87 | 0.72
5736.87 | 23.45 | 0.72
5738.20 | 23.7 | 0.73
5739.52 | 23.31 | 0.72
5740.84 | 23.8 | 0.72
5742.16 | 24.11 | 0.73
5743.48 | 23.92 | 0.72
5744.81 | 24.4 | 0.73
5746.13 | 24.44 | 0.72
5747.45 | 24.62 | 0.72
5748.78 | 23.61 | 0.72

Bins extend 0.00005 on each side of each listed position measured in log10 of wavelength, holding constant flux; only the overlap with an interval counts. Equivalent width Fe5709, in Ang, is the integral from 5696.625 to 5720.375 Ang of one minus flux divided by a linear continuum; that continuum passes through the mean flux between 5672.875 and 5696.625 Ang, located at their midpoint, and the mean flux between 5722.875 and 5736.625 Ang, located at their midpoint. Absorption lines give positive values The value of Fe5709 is 1.2 Ang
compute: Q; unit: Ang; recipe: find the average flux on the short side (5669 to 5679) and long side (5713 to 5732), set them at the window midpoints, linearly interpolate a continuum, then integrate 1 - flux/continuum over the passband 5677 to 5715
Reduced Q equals 1.6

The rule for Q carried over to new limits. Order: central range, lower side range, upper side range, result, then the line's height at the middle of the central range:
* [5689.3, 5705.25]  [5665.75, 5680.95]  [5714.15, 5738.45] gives 0.5 Ang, 23.6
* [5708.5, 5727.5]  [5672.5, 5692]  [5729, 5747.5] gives 0.5 Ang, 23.5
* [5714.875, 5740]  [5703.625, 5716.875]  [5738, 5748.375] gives -0.6 Ang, 23.1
